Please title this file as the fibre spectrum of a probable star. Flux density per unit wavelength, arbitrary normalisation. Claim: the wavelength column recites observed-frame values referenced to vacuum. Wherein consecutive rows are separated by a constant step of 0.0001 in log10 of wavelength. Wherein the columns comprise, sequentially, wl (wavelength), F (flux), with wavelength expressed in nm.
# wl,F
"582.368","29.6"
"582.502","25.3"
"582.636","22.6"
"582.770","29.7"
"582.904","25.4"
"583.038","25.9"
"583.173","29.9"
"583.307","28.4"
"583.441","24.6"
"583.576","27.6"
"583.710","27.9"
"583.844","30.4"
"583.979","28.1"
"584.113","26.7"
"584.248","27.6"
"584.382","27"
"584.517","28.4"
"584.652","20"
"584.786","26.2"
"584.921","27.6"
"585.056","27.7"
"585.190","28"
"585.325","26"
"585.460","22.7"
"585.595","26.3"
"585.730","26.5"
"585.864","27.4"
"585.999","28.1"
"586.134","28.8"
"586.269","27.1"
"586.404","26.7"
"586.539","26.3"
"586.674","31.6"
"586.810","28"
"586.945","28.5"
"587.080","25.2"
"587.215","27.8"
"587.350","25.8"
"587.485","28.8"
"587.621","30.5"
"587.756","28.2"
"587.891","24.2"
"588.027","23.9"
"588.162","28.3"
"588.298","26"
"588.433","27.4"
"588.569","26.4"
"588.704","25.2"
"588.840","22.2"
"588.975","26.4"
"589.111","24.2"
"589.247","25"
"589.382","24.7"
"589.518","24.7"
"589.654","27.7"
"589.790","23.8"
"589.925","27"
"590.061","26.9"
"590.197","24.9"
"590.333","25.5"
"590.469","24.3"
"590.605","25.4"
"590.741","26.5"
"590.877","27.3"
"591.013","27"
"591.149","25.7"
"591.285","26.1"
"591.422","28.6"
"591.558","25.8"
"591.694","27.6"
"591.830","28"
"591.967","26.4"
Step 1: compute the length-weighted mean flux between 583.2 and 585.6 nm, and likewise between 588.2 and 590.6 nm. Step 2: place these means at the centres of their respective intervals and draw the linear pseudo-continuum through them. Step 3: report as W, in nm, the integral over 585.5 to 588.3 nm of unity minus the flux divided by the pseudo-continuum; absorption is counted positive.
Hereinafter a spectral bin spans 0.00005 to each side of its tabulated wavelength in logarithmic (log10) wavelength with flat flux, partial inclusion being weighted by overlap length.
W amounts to -0.13 nm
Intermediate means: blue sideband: 26.8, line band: 27.3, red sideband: 25.5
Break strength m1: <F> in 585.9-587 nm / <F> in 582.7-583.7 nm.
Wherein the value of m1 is 1.03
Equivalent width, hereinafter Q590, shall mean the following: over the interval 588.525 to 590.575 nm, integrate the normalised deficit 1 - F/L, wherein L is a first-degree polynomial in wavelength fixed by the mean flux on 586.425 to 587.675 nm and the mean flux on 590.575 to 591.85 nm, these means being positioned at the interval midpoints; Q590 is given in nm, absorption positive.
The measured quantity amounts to 0.152 nm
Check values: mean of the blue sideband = 28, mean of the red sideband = 26.8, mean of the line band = 25.3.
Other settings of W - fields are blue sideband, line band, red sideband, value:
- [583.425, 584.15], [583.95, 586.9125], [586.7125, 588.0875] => 0.06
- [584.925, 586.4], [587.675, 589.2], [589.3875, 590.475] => 0.02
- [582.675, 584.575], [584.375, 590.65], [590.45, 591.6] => 0.14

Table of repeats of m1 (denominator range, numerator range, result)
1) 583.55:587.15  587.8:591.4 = 0.95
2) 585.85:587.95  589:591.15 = 0.93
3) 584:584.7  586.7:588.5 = 1.04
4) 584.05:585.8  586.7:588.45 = 1.04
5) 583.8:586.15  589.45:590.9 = 0.96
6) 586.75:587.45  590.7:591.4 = 0.98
